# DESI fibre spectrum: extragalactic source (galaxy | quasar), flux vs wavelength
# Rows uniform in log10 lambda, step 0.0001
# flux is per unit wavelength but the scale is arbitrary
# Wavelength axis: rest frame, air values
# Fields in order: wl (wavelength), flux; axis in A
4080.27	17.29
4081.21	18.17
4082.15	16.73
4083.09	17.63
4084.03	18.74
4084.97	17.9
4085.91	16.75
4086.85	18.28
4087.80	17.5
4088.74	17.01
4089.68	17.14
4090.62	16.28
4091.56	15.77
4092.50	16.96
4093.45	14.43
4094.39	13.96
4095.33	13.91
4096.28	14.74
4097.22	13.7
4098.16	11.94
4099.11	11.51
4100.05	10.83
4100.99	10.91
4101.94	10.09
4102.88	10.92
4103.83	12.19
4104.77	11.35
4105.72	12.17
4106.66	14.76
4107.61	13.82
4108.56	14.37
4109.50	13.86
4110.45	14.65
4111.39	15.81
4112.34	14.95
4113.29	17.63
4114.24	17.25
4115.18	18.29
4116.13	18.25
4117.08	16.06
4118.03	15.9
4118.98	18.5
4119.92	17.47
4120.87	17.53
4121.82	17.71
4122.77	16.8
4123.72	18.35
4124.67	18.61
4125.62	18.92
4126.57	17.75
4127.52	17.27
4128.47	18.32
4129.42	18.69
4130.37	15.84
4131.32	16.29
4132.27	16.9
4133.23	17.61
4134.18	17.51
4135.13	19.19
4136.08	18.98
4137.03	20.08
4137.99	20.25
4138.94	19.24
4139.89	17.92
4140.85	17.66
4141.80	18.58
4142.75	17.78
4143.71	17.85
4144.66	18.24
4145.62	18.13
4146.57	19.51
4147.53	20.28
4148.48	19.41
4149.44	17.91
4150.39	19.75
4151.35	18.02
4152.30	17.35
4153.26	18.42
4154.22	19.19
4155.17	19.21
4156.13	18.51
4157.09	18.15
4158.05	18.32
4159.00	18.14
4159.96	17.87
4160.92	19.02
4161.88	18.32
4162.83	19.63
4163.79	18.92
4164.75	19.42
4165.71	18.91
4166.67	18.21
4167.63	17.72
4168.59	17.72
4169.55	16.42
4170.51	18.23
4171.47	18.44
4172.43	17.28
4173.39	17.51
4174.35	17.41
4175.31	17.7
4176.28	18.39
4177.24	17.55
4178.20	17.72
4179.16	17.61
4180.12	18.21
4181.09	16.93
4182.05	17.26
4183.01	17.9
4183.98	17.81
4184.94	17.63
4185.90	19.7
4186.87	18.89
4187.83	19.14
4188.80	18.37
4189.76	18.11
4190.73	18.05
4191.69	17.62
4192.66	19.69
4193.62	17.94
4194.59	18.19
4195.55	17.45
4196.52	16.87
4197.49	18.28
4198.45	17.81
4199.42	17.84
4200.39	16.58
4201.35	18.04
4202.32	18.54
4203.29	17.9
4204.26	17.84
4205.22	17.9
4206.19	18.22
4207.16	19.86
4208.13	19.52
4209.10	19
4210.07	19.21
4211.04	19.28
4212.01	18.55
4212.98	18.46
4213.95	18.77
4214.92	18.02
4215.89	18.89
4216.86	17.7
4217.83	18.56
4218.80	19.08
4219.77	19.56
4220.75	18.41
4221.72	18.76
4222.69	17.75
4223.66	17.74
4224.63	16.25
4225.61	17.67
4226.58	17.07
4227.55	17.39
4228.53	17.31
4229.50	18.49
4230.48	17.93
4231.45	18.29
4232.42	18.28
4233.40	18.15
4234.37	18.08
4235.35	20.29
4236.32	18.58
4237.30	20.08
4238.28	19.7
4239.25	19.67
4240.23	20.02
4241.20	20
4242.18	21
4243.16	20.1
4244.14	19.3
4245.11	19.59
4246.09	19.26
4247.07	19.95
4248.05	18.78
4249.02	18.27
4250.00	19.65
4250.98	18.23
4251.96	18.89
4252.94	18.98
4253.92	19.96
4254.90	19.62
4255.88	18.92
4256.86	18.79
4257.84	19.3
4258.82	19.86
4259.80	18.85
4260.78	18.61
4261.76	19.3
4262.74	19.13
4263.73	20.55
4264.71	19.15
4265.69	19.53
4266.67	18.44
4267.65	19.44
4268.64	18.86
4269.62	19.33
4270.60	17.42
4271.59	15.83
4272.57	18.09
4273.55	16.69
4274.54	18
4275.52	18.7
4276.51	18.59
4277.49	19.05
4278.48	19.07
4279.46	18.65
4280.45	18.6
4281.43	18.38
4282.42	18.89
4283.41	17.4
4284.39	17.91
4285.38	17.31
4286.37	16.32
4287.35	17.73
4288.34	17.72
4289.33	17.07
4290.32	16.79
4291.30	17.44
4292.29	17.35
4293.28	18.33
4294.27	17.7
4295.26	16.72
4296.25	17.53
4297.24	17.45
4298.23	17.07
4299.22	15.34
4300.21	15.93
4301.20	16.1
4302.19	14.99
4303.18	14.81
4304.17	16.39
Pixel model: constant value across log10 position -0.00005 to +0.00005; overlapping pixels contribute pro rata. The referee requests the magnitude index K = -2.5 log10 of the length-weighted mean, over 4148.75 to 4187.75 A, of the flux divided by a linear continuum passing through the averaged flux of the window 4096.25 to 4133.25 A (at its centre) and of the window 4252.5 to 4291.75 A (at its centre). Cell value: -0.11 mag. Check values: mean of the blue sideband 15.5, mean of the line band 18.2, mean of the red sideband 18.5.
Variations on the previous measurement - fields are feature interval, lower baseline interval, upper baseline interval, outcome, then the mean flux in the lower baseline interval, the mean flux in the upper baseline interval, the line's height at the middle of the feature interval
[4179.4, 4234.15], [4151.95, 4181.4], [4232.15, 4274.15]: 0.02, 18.1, 19.1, 18.6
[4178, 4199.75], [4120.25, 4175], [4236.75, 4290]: 0.02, 18.3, 18.8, 18.5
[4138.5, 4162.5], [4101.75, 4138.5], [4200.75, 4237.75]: -0.09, 16.5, 18.4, 17.1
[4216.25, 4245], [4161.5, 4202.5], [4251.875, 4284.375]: -0.01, 18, 18.7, 18.4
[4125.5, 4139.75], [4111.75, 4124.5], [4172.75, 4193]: -0.04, 17.3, 18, 17.5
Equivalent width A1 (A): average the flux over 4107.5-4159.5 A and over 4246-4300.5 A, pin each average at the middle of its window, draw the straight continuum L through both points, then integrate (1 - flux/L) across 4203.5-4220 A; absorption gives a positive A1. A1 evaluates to -0.6 A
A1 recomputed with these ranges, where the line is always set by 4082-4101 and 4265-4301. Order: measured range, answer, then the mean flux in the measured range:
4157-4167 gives -1.4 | 18.7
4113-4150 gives -5.0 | 18.1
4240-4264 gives -2.7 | 19.4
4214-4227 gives -0.9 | 18.1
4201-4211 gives -1.1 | 18.6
